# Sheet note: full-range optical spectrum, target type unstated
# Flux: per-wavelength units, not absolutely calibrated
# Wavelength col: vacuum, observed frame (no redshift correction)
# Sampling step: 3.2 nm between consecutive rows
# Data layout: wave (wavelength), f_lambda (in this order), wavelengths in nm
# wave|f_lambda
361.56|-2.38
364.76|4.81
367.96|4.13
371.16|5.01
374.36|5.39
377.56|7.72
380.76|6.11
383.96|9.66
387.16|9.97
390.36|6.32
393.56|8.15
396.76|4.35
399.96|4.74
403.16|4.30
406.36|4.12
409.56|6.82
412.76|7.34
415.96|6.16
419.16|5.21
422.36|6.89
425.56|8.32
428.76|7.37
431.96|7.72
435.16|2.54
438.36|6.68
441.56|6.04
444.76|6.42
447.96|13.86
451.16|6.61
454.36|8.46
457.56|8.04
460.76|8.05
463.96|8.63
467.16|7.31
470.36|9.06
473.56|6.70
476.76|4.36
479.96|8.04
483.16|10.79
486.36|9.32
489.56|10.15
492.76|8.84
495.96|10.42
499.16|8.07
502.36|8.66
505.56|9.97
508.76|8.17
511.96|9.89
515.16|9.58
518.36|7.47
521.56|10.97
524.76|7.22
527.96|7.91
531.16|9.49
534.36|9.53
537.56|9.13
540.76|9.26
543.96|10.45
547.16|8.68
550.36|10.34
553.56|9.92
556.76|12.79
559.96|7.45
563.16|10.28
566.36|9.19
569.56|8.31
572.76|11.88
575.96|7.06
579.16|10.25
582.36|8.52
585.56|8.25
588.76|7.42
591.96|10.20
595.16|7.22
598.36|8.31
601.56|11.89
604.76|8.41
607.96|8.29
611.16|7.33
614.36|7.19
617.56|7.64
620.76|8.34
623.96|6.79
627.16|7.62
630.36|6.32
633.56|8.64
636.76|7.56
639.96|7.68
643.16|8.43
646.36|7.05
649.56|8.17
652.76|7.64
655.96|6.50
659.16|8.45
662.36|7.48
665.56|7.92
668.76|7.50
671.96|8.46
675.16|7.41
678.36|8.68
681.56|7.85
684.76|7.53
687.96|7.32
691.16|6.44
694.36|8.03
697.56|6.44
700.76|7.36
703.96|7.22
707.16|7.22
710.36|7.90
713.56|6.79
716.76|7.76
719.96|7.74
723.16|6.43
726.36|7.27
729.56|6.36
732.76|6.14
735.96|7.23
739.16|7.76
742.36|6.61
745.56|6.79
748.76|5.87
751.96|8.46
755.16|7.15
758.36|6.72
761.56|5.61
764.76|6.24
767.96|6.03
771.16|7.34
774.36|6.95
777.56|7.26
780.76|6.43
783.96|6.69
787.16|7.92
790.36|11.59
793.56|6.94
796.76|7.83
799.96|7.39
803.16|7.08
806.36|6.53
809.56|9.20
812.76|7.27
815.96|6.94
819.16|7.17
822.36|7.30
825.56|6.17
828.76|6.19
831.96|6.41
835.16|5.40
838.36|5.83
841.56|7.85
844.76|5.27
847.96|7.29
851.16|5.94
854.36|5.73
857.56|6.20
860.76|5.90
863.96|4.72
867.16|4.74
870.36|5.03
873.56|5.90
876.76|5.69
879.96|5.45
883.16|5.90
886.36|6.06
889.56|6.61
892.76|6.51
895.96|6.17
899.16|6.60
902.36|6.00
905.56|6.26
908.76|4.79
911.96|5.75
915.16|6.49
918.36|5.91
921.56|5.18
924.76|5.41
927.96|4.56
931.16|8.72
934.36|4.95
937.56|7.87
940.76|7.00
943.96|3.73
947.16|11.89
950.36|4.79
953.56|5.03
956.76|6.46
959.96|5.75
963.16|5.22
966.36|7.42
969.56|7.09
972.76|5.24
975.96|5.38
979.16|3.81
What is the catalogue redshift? 0.20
